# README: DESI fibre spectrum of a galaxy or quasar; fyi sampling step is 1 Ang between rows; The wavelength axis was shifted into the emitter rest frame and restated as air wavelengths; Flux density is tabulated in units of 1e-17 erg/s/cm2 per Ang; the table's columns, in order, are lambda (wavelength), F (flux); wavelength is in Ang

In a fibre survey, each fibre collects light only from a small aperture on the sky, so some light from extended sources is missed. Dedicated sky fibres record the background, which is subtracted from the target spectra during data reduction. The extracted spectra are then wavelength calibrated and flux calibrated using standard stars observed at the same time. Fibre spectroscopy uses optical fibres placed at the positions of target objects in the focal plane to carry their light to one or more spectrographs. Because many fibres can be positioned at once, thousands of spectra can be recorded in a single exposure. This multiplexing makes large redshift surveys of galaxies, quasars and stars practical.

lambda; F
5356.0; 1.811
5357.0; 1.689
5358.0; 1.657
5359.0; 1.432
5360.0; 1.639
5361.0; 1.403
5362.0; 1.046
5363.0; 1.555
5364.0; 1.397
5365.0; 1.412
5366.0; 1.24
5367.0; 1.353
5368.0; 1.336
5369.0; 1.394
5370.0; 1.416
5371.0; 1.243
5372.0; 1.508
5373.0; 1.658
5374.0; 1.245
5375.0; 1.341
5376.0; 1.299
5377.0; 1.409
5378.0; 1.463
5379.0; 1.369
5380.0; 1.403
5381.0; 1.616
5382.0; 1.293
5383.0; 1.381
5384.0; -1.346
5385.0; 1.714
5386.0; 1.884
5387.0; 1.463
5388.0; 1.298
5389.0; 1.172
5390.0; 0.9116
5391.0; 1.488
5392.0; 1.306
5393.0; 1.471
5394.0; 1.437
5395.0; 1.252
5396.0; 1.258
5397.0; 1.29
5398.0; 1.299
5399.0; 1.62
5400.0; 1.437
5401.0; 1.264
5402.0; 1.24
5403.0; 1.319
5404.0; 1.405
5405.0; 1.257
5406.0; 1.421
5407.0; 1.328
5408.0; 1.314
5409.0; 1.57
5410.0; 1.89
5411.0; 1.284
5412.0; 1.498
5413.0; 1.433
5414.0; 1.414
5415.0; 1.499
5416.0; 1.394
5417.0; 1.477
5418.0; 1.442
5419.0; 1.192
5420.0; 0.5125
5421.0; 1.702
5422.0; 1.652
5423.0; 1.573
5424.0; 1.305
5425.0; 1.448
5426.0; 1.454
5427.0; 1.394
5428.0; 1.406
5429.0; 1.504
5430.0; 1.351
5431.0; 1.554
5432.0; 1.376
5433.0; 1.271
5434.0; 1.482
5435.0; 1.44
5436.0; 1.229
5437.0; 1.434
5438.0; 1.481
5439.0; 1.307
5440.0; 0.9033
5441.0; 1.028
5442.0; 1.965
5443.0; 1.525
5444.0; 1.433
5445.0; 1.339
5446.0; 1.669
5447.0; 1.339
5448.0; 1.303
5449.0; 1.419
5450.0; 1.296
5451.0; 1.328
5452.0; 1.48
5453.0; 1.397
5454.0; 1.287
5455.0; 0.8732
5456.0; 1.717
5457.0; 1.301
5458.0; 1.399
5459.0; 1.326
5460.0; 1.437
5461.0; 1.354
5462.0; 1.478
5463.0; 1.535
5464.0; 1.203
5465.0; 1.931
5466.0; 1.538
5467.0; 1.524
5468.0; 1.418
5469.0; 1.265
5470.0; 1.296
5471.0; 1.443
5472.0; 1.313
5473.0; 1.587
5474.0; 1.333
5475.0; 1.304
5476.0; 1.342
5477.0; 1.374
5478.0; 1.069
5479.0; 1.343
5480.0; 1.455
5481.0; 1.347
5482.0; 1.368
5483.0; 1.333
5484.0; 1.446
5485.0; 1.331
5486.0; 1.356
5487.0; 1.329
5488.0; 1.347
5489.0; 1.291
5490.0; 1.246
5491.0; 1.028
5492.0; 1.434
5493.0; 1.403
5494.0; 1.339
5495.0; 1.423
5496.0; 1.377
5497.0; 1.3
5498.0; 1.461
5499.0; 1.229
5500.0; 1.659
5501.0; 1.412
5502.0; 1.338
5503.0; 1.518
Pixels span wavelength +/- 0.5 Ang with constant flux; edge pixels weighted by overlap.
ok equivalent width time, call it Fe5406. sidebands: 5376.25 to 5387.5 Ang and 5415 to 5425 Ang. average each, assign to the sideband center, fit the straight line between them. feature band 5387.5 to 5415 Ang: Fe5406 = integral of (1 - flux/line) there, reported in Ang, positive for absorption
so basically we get -1.2 Ang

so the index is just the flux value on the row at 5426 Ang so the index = 1.454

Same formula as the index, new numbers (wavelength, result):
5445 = 1.339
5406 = 1.421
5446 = 1.669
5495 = 1.423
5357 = 1.689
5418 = 1.442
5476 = 1.342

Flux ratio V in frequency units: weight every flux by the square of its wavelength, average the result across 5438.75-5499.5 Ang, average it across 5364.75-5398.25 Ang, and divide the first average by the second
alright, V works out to 1.09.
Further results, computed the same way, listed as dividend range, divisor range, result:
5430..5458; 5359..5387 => 1.07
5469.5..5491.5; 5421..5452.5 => 0.96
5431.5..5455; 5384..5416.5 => 1.02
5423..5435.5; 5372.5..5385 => 1.21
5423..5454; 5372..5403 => 1.09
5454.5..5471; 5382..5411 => 1.12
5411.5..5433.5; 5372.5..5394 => 1.11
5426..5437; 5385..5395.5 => 1.03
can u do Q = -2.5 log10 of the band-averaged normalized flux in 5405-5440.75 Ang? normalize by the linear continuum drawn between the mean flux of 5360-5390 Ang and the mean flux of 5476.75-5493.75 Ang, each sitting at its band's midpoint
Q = -0.06 mag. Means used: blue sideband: 1.31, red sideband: 1.32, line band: 1.39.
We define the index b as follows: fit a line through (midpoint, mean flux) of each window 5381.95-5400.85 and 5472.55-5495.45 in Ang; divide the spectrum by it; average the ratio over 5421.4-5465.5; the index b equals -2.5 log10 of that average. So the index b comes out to -0.09 mag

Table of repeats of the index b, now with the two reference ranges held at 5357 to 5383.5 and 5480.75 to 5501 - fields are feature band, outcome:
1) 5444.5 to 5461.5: 0.002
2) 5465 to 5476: -0.047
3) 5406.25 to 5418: -0.055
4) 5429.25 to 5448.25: -0.012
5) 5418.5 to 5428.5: 0.017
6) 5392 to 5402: 0.029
